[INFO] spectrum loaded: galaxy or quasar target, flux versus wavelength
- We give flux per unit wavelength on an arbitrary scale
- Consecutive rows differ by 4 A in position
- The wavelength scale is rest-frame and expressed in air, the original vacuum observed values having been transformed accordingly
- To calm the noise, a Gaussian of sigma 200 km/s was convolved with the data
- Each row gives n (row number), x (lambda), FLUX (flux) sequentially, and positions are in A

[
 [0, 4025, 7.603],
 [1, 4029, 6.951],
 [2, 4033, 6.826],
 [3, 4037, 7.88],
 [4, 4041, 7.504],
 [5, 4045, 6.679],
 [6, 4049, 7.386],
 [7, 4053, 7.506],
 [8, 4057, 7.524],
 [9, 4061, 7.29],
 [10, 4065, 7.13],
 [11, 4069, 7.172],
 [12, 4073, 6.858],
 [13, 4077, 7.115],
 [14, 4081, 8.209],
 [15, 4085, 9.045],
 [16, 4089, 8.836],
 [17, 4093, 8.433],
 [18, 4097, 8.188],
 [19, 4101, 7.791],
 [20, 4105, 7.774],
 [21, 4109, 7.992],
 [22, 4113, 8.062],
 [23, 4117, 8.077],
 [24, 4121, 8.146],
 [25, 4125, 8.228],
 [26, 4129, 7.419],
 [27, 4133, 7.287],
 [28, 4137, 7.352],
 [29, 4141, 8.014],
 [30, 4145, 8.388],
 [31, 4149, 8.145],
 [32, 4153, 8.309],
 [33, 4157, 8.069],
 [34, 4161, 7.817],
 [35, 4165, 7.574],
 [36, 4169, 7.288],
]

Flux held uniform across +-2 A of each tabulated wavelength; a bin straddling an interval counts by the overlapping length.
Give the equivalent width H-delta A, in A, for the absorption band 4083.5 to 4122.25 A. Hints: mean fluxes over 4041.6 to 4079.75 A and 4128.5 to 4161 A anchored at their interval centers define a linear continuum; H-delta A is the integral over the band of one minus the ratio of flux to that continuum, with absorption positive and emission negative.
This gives -3.5 A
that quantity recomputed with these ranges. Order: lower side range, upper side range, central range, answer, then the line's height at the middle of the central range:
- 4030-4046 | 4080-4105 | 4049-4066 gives 0.58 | 7.65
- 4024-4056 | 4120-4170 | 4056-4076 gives 0.68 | 7.43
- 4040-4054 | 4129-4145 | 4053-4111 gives -3.19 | 7.39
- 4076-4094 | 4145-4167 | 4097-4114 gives 0.73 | 8.28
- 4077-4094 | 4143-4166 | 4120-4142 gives 1.33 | 8.2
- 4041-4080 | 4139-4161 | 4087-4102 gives -1.52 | 7.58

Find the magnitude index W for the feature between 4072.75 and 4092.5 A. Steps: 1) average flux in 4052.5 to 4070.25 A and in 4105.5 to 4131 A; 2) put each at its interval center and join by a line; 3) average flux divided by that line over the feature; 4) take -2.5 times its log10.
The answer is -0.08 mag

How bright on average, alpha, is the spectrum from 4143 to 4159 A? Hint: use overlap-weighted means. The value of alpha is 8.23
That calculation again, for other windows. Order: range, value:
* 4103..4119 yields 7.98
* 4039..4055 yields 7.27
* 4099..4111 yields 7.85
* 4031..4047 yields 7.22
